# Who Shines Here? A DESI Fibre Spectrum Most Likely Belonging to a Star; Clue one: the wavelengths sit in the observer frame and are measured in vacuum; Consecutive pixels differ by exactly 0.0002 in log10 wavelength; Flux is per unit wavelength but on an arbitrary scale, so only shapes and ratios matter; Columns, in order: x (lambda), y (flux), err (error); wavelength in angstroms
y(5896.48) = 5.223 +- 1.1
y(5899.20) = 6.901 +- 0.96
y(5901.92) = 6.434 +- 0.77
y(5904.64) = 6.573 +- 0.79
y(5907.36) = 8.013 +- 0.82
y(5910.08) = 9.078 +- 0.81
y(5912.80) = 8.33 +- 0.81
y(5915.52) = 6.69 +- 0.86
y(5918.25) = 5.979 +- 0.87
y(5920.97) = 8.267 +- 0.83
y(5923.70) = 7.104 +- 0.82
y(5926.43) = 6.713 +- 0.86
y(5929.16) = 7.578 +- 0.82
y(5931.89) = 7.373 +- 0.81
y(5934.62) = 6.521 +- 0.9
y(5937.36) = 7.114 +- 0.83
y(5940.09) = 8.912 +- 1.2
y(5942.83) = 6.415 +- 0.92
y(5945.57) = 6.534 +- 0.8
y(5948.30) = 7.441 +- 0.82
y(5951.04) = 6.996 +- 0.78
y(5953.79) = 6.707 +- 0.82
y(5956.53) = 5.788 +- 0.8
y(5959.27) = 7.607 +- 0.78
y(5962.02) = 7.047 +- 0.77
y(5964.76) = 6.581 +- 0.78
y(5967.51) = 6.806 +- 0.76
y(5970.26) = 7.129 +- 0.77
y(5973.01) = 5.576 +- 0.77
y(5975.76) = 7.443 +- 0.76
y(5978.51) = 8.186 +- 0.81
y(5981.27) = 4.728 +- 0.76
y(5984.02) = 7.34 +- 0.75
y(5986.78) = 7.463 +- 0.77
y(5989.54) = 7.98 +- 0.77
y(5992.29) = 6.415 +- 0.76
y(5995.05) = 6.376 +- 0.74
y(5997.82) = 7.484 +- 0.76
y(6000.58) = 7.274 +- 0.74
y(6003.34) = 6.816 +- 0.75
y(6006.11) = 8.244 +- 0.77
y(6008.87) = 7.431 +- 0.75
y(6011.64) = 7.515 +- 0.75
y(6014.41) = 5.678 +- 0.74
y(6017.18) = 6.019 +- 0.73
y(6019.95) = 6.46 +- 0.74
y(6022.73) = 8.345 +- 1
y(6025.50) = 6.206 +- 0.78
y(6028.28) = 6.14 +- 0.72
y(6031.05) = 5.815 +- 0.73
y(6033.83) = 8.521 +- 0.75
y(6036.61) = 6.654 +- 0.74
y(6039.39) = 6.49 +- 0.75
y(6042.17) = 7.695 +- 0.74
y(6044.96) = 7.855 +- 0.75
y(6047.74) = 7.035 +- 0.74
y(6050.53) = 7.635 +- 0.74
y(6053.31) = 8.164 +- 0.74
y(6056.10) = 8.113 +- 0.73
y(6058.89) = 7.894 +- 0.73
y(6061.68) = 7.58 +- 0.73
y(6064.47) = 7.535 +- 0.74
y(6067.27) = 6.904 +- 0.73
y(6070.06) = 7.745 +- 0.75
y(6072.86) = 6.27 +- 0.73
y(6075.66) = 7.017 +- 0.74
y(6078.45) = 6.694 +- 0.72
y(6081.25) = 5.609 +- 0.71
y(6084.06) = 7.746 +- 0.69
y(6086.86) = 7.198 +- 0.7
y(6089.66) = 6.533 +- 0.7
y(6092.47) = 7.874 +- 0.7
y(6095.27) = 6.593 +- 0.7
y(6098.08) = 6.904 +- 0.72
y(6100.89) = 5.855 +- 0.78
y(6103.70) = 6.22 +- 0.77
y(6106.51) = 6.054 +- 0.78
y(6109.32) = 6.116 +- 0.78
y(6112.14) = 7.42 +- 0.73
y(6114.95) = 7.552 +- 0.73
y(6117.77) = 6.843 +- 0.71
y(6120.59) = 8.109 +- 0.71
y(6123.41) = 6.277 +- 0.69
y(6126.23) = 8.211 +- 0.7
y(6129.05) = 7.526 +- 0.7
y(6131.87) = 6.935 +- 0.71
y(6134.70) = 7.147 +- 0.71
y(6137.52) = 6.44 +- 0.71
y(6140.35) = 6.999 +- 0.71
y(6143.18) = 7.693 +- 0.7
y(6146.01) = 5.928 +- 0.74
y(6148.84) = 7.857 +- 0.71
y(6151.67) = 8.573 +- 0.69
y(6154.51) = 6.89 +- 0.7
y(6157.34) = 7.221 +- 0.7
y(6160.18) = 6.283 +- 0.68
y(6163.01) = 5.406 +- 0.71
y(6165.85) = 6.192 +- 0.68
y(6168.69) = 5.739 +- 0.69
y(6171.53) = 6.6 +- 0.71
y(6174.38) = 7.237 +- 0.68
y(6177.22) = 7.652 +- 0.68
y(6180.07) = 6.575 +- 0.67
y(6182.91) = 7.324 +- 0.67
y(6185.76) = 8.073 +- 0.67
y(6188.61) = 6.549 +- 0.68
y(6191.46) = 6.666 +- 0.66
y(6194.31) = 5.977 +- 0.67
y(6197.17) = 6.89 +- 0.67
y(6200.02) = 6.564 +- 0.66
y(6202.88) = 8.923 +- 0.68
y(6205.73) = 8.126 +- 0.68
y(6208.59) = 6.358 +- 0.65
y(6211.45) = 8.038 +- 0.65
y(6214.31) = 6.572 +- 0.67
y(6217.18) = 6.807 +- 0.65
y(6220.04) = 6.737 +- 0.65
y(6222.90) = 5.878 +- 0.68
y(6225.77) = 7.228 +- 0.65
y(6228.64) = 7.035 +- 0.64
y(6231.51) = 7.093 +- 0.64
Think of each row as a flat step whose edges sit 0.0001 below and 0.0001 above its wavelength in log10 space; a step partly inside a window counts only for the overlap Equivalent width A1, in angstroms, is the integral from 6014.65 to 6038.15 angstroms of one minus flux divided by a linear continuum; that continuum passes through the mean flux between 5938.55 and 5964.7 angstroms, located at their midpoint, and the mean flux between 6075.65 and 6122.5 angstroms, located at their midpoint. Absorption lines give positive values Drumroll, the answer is 0.7 angstroms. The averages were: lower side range 7.03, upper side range 6.83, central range 6.72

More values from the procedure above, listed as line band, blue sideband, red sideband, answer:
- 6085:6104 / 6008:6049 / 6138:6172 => 0.1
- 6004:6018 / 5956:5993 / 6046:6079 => 0.2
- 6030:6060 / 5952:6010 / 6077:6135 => -2.2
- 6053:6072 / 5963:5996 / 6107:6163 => -1.8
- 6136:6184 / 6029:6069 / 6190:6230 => 1.7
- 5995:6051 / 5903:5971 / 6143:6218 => 0.5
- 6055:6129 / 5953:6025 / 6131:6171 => -2.0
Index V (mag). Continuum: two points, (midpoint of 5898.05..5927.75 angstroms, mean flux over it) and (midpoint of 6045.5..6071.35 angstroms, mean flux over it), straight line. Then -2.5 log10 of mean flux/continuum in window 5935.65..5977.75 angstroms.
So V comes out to 0.07 mag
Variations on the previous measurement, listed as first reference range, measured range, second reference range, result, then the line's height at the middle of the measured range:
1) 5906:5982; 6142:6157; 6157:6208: -0.071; 6.91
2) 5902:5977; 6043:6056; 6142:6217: -0.097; 7.06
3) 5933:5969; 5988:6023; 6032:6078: 0.024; 7.2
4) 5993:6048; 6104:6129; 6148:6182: -0.026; 6.89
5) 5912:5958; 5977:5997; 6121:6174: 0.014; 7.03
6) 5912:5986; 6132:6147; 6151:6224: 0.008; 6.92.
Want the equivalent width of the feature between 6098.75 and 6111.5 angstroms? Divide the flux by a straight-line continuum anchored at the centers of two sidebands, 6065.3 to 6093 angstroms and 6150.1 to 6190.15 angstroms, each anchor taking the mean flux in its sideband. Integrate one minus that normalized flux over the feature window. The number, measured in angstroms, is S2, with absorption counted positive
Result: 1.3 angstroms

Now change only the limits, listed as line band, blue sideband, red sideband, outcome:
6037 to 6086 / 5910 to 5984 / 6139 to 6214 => -1.8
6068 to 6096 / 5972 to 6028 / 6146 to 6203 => -0.1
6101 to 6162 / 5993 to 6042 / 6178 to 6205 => 0.1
